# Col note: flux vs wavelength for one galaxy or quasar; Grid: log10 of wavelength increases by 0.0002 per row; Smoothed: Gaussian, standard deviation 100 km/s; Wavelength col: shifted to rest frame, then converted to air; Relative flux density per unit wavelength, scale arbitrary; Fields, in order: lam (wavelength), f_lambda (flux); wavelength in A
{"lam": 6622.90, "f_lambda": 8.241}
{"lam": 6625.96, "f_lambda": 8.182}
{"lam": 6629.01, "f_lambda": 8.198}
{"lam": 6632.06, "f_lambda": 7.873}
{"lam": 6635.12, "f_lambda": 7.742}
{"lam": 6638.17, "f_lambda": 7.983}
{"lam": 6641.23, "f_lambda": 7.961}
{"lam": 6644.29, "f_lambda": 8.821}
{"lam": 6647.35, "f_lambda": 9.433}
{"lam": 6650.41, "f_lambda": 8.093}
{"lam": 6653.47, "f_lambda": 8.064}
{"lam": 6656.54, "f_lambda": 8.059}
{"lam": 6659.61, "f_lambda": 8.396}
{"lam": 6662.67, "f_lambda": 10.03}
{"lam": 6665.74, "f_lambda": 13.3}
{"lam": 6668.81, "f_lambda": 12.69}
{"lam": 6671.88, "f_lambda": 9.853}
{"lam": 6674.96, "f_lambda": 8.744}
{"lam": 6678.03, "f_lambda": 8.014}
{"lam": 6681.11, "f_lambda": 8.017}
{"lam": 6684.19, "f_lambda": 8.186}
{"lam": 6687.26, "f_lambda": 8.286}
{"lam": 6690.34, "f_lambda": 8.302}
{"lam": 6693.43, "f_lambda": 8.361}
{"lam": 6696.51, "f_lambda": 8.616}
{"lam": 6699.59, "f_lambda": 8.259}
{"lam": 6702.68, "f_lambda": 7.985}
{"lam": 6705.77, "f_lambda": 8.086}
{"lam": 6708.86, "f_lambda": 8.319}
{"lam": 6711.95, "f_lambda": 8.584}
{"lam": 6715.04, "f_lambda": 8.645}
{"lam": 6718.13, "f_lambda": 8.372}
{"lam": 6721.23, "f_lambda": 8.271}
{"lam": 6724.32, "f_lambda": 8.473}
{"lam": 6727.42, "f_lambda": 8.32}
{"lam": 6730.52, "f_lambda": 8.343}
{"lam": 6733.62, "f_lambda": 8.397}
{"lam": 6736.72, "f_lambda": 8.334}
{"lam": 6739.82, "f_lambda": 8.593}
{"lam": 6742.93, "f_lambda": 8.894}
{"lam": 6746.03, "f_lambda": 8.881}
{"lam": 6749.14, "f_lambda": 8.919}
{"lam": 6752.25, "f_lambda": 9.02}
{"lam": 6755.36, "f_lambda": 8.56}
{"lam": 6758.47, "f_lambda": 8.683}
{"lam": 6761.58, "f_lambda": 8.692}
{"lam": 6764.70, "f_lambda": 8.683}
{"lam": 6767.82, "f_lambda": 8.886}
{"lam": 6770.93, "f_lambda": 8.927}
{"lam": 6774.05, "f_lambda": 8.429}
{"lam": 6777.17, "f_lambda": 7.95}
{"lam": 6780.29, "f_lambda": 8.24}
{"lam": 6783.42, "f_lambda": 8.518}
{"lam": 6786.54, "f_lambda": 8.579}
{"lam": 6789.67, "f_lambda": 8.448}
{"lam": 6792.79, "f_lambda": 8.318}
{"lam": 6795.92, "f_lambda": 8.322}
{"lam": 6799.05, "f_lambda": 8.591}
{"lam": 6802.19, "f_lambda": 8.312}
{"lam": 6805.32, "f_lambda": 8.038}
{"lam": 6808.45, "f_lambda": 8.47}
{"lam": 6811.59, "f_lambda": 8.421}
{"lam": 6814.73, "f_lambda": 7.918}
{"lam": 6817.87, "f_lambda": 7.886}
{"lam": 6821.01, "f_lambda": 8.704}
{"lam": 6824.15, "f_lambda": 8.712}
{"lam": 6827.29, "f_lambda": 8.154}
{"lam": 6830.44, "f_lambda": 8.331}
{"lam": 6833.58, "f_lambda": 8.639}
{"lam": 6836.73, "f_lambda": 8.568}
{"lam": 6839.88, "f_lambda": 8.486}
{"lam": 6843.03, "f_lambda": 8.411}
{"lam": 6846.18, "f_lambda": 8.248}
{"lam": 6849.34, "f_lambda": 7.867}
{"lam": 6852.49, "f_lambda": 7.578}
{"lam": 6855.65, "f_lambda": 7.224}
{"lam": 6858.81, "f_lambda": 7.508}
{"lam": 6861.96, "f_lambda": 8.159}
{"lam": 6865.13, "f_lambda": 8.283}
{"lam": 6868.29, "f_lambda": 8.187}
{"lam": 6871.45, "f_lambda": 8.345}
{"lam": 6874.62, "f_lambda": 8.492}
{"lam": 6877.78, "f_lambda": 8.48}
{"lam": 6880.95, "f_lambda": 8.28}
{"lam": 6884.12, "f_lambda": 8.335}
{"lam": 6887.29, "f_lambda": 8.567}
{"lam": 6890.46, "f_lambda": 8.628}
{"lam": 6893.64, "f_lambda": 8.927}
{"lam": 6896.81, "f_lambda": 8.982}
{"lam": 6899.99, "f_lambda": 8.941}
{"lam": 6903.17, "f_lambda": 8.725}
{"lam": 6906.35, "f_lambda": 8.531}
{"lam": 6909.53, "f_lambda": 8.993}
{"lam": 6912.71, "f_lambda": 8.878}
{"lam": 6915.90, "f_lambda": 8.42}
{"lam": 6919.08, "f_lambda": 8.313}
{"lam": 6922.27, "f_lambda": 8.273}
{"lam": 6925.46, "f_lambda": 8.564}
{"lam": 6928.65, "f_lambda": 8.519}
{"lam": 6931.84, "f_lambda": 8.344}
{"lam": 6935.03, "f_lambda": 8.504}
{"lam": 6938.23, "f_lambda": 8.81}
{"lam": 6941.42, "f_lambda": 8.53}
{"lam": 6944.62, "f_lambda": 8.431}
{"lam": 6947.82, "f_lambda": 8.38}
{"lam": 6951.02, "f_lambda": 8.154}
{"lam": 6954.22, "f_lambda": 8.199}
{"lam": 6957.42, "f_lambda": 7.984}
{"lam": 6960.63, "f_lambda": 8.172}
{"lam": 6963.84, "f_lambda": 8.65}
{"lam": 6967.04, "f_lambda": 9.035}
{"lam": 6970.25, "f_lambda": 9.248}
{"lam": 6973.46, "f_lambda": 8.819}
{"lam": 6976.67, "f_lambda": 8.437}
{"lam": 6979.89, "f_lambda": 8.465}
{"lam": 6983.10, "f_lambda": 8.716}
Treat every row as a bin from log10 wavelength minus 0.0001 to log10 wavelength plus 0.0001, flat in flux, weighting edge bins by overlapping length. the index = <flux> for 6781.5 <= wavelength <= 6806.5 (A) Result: 8.39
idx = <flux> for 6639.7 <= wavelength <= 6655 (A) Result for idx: 8.48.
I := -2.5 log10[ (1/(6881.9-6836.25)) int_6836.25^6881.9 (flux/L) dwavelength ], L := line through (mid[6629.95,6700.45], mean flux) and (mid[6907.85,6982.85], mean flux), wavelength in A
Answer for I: 0.06 mag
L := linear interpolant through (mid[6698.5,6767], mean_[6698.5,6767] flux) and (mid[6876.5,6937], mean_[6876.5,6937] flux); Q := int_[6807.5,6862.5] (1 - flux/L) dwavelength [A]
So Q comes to 2.5 A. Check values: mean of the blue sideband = 8.52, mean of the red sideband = 8.59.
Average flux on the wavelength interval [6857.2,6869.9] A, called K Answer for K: 8.04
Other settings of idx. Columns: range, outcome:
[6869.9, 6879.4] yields 8.44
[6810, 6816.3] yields 8.16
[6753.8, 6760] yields 8.62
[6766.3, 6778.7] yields 8.55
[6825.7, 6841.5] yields 8.44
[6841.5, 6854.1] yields 8.02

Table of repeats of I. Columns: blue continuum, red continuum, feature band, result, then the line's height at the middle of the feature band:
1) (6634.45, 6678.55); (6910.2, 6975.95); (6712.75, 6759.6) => 0.05 mag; 9.01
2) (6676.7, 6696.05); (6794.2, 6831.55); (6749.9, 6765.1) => -0.06 mag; 8.28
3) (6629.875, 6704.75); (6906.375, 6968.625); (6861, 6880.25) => 0.03 mag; 8.56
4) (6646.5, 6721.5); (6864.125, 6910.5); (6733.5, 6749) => 0.01 mag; 8.77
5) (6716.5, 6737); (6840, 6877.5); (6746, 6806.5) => -0.04 mag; 8.25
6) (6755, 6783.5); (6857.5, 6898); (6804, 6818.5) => 0.04 mag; 8.5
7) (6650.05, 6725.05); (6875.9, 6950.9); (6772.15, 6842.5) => 0.04 mag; 8.69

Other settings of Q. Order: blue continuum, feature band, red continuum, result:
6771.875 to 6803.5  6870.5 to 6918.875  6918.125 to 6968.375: -1.2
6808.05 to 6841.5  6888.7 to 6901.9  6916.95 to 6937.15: -0.7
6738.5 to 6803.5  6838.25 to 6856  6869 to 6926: 1.2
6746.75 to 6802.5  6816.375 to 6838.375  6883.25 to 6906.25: 0.5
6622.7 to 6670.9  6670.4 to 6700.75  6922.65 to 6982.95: 1.5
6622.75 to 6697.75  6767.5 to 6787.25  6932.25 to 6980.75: 0.5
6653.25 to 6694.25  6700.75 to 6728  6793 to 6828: 1.8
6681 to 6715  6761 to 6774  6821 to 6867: -0.8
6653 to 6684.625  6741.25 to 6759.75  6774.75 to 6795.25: -0.3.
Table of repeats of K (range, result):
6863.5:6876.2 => 8.32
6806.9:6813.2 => 8.43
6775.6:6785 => 8.24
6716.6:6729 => 8.36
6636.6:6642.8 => 7.98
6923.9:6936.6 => 8.49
